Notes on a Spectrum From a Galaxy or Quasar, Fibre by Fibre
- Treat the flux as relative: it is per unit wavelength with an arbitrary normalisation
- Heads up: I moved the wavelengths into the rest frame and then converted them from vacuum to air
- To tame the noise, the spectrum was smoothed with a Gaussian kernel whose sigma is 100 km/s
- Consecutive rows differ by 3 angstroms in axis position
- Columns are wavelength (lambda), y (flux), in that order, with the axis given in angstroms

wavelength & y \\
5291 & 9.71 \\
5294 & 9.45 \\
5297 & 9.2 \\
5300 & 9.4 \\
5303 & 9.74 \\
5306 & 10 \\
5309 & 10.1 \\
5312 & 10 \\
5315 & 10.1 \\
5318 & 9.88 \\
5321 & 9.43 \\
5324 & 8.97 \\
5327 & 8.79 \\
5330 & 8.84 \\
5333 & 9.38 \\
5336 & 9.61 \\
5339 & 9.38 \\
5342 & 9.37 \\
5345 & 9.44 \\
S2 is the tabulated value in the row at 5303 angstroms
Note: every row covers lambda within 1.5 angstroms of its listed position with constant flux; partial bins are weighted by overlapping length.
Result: 9.74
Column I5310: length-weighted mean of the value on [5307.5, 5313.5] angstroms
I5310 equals 10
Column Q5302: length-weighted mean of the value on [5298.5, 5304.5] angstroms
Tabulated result 9.57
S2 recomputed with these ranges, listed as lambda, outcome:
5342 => 9.37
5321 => 9.43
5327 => 8.79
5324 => 8.97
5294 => 9.45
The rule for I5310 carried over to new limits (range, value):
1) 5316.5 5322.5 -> 9.65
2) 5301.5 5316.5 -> 9.99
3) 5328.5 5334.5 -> 9.11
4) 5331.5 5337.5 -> 9.49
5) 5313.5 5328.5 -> 9.43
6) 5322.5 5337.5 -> 9.12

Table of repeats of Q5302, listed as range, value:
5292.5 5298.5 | 9.32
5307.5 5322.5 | 9.9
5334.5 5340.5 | 9.49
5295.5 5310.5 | 9.69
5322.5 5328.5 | 8.88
